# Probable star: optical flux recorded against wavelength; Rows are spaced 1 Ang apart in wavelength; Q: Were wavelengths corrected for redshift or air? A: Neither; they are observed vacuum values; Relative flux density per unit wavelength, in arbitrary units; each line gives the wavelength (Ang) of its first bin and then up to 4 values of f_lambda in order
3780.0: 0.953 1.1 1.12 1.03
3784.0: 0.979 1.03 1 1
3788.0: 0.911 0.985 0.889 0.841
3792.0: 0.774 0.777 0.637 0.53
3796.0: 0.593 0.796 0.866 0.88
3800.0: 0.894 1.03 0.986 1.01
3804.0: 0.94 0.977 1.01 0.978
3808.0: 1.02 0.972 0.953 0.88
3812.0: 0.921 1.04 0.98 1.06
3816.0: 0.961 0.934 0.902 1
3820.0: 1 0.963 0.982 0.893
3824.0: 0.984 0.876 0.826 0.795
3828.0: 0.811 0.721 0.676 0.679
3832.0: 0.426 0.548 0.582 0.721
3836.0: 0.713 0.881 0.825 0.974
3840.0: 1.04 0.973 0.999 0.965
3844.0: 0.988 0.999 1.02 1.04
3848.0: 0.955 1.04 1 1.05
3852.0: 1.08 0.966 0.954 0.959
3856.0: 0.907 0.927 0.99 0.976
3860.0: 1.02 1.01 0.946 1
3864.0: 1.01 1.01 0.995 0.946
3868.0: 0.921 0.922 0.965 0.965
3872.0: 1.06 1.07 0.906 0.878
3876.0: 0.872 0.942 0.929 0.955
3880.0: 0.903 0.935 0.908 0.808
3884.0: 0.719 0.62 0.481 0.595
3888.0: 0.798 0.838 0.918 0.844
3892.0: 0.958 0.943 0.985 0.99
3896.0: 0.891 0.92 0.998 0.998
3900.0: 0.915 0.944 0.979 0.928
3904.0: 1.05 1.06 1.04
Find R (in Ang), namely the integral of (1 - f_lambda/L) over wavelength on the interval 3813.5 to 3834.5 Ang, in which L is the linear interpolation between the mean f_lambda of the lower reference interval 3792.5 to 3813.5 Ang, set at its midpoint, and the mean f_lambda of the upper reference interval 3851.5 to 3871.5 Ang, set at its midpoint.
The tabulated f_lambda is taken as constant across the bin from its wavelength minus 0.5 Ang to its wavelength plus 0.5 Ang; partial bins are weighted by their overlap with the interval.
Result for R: 1.8 Ang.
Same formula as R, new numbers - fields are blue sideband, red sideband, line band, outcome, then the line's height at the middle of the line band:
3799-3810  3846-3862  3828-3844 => 3.20 Ang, 0.986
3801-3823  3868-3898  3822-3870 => 1.13 Ang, 0.93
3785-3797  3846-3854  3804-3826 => -1.55 Ang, 0.9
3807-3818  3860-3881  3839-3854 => -0.64 Ang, 0.964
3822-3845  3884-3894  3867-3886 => -2.42 Ang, 0.793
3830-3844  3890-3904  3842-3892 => -3.53 Ang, 0.873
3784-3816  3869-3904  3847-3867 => -1.97 Ang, 0.901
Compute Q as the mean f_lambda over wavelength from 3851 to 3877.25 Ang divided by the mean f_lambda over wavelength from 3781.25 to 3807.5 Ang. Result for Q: 1.07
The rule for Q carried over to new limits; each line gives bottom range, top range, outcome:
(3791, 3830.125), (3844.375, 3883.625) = 1.08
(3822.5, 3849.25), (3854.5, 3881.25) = 1.13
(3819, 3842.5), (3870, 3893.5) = 1.05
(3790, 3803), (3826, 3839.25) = 0.89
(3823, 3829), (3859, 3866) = 1.17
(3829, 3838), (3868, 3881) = 1.42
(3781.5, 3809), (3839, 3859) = 1.09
